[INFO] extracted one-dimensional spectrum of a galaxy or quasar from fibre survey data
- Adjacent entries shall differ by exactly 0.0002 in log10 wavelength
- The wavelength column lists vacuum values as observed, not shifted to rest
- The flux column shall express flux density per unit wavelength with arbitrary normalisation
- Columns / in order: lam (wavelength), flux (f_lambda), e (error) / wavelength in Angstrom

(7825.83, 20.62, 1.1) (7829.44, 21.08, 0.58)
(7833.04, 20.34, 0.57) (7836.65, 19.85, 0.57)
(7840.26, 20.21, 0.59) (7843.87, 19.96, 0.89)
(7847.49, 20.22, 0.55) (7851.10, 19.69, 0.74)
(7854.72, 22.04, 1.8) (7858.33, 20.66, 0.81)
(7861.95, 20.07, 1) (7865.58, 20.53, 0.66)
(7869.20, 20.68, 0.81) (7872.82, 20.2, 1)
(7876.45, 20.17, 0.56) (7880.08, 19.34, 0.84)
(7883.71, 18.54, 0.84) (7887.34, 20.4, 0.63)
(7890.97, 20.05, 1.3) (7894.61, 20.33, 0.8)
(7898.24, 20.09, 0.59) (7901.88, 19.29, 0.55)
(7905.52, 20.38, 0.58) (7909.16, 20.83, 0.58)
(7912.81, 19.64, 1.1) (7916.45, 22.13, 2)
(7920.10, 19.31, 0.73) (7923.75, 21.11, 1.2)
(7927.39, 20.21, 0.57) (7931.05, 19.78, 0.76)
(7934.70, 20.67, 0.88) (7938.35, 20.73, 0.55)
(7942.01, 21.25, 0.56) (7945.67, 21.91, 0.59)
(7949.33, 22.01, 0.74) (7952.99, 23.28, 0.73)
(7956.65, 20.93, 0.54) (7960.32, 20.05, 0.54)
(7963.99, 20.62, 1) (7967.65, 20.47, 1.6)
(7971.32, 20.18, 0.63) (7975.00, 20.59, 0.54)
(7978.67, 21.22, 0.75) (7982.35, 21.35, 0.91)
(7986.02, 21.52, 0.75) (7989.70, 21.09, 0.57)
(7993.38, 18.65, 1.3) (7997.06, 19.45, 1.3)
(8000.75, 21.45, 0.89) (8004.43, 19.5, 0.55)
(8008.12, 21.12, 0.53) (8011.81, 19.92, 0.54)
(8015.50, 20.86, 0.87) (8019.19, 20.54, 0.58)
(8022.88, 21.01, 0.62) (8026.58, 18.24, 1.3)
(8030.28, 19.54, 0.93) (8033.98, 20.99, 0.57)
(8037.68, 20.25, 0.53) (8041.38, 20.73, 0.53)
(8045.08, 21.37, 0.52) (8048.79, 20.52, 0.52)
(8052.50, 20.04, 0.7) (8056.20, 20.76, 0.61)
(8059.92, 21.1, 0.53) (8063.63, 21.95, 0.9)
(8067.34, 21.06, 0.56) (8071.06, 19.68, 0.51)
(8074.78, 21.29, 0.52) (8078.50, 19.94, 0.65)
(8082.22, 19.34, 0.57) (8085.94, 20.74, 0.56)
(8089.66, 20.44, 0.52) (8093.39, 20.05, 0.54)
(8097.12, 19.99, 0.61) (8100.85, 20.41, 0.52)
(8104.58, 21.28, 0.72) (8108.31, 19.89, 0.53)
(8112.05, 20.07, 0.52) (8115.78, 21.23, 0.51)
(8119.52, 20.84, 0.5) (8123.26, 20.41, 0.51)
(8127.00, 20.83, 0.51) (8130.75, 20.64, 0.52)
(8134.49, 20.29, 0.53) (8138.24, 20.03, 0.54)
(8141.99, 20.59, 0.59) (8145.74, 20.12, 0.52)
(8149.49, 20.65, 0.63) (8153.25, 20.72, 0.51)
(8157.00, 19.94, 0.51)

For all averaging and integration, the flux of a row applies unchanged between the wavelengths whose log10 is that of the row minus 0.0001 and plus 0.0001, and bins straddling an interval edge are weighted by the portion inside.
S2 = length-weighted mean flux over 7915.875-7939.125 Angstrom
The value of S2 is 20.5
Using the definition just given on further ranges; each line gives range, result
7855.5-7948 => 20.4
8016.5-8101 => 20.4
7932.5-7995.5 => 21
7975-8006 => 20.5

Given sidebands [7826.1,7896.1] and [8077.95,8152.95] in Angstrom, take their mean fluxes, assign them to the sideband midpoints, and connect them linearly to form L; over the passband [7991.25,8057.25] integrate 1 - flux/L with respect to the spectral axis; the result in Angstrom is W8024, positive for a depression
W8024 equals 0.2 Angstrom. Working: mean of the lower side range 20.2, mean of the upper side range 20.4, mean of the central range 20.3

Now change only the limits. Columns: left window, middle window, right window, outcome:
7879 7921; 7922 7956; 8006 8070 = -1.7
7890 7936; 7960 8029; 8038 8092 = 0.2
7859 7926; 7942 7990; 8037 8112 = -2.0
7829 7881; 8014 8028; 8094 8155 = 0.2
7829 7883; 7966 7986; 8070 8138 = -0.5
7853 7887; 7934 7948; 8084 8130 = -0.6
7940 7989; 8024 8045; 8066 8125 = 0.7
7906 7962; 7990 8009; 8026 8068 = 0.6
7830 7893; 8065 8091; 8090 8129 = 0.1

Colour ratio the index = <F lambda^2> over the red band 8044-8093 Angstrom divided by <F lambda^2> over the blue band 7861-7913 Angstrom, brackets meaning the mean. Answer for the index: 1.08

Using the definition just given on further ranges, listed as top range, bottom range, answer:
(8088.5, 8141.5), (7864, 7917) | 1.08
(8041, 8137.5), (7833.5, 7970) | 1.05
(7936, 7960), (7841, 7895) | 1.09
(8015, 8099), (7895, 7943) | 1.04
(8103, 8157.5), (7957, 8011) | 1.04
